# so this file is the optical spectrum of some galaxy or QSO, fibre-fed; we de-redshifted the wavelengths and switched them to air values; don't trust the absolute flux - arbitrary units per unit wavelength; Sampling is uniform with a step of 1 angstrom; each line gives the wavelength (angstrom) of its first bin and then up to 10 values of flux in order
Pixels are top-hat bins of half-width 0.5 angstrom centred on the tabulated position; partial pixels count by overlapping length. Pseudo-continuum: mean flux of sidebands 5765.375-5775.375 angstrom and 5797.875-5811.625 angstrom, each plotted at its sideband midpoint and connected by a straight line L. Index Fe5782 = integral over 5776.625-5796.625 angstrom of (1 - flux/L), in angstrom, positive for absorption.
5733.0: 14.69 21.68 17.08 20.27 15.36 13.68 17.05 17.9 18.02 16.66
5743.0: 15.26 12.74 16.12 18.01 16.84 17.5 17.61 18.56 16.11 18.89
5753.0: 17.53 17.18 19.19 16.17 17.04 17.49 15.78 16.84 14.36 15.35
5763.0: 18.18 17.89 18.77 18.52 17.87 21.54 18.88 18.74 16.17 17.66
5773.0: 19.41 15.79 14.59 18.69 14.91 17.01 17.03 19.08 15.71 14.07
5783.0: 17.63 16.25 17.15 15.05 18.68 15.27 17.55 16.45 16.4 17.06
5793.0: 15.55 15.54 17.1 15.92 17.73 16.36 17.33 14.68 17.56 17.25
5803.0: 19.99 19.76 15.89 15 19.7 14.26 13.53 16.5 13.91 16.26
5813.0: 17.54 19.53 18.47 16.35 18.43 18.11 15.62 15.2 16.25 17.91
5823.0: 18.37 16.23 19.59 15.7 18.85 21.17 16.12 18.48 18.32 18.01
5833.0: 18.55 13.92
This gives 0.9 angstrom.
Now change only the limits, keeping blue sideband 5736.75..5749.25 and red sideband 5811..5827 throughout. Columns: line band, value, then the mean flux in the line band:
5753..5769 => -0.9 angstrom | 17.5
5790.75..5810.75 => 0.5 angstrom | 16.6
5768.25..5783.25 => -0.3 angstrom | 17.1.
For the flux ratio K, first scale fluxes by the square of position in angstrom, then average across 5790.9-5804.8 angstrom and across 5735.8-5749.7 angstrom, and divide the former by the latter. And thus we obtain 1.04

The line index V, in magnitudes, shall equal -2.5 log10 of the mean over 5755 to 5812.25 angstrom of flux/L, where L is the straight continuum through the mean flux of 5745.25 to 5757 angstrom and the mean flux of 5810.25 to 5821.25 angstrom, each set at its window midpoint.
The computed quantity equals 0.02 mag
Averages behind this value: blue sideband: 17.5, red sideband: 16.9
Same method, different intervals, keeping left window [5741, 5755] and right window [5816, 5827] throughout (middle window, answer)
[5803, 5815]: 0.025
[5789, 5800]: 0.039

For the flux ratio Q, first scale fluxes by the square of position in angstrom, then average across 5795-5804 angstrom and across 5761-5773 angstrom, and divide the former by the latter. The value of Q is 1.0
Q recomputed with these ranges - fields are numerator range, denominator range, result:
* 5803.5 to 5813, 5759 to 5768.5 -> 0.93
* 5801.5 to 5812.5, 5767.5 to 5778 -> 0.95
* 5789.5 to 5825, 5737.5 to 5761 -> 1.02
